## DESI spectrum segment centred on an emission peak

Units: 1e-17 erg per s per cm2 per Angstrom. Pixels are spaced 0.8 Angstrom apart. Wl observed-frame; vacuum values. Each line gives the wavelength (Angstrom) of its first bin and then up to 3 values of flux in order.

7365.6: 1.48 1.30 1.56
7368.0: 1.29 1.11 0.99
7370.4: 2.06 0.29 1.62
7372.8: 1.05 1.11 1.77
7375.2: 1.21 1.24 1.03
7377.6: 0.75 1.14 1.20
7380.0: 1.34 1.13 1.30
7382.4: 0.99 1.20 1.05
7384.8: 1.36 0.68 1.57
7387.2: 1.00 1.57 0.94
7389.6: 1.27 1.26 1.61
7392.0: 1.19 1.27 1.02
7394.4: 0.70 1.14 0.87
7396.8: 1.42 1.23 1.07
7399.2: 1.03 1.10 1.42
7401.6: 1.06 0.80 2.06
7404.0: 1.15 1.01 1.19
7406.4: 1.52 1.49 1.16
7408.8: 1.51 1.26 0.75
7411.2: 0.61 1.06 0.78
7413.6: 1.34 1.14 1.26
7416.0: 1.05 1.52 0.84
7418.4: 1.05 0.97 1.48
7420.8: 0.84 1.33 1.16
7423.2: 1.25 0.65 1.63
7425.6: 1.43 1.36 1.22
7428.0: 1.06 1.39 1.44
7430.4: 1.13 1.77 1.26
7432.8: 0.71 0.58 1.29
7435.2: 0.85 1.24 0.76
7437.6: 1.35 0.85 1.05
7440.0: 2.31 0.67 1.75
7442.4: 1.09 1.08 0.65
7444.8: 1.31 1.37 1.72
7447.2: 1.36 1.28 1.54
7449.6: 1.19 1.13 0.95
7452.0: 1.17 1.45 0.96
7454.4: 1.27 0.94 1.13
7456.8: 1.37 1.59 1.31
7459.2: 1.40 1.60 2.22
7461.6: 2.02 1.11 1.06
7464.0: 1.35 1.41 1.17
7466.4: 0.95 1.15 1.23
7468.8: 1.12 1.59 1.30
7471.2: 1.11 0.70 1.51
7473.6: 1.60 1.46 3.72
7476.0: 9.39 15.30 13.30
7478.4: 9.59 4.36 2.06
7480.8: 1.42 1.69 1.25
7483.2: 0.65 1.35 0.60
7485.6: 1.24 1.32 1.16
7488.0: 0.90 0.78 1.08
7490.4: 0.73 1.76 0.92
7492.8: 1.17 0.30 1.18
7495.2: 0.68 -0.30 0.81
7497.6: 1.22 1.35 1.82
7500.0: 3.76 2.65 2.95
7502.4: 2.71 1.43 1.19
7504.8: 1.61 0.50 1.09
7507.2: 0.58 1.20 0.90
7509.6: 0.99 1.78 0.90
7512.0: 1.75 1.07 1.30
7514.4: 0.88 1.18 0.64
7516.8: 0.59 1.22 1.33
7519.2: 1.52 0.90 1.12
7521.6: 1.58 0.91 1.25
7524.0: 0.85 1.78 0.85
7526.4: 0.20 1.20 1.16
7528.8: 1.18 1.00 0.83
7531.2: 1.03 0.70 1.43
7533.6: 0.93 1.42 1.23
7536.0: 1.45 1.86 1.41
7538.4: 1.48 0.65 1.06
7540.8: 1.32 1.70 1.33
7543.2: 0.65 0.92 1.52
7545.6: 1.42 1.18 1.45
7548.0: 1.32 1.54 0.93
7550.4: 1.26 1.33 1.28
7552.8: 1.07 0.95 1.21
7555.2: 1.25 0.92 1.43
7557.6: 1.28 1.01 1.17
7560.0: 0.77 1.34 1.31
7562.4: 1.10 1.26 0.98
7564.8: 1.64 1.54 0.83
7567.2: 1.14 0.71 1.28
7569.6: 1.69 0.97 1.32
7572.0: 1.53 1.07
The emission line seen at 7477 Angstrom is Halpha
